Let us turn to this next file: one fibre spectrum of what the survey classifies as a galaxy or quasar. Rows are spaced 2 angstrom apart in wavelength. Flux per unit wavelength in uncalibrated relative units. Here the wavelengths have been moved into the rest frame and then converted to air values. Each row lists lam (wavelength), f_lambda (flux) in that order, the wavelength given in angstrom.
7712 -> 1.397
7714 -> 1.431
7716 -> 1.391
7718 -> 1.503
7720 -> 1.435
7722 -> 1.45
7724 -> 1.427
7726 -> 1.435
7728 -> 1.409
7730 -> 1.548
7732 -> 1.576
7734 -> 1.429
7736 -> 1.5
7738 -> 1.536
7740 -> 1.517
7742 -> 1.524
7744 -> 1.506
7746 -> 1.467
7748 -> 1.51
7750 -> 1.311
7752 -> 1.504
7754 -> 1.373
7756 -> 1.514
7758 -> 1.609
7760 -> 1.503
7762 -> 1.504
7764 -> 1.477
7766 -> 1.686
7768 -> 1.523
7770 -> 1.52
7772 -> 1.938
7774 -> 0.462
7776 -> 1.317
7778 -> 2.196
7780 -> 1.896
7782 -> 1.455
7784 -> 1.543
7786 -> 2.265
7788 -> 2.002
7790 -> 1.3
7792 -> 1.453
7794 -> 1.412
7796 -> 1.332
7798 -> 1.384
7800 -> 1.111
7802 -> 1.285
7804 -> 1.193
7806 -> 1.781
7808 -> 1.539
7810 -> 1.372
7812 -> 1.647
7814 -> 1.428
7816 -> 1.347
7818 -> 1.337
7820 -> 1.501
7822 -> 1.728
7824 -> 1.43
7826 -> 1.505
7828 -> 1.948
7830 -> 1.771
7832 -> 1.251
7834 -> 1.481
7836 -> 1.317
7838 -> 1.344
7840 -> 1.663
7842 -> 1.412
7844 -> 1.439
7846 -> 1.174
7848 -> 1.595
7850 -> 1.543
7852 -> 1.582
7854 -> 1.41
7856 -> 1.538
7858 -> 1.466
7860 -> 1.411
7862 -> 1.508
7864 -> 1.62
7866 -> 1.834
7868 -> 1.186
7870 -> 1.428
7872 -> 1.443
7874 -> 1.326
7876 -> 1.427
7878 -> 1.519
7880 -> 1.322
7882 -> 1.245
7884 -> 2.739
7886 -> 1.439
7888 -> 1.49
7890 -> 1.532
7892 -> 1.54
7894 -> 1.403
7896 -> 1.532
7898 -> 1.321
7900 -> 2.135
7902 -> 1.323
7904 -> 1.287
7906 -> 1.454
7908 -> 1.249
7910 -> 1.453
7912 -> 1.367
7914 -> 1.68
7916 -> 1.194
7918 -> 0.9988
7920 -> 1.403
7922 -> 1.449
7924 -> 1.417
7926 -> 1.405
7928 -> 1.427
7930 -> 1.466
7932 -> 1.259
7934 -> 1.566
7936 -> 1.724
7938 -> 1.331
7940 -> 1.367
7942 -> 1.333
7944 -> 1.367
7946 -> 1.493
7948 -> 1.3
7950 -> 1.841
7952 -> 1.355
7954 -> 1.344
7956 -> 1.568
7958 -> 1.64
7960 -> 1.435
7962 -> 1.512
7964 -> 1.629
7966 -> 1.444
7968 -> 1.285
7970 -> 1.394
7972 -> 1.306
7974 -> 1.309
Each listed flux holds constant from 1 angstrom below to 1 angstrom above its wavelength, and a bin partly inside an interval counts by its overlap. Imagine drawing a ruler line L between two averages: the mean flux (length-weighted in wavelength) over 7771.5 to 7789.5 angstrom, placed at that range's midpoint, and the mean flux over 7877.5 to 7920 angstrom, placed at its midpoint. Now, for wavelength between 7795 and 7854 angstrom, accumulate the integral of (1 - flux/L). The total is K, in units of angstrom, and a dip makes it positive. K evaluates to 4.8 angstrom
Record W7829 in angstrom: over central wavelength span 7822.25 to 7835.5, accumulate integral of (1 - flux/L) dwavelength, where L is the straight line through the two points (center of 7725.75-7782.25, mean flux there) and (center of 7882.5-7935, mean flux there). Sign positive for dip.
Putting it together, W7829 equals -0.6 angstrom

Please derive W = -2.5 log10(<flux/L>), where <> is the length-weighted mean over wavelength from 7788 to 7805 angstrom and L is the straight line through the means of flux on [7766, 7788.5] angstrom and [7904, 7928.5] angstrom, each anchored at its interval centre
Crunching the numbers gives 0.19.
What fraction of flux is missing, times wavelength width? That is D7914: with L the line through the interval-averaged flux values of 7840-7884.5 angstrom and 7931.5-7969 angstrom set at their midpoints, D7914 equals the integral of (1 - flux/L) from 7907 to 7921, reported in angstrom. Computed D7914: 1.4 angstrom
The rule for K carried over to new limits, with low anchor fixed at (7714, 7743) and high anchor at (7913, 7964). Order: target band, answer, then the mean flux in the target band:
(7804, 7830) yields -1.5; 1.54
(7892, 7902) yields -0.8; 1.56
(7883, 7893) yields -2.1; 1.75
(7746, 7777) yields 0.4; 1.45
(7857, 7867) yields -0.8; 1.57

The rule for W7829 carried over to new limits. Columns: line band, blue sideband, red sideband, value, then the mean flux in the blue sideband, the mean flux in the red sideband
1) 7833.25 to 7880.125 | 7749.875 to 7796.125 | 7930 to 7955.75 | 1.25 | 1.55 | 1.44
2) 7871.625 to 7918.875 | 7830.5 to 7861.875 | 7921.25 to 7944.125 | -1.33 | 1.45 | 1.43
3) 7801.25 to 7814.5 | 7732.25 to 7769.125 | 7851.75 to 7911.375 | 0.30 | 1.5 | 1.5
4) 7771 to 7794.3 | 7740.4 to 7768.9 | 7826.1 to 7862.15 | -1.72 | 1.5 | 1.49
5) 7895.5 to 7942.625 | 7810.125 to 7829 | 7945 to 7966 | 2.90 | 1.53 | 1.51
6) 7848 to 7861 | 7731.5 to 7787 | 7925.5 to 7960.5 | -0.01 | 1.54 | 1.46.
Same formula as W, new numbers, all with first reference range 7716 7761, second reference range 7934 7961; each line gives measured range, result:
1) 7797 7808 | 0.08 mag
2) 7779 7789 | -0.23 mag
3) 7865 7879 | 0.02 mag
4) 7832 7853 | 0.02 mag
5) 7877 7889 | -0.11 mag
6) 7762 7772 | -0.08 mag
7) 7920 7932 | 0.04 mag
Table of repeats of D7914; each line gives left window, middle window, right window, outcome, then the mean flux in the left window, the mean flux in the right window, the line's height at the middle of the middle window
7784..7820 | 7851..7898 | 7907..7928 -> -3.54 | 1.48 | 1.36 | 1.41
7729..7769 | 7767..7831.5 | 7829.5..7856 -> -2.04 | 1.51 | 1.46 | 1.48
